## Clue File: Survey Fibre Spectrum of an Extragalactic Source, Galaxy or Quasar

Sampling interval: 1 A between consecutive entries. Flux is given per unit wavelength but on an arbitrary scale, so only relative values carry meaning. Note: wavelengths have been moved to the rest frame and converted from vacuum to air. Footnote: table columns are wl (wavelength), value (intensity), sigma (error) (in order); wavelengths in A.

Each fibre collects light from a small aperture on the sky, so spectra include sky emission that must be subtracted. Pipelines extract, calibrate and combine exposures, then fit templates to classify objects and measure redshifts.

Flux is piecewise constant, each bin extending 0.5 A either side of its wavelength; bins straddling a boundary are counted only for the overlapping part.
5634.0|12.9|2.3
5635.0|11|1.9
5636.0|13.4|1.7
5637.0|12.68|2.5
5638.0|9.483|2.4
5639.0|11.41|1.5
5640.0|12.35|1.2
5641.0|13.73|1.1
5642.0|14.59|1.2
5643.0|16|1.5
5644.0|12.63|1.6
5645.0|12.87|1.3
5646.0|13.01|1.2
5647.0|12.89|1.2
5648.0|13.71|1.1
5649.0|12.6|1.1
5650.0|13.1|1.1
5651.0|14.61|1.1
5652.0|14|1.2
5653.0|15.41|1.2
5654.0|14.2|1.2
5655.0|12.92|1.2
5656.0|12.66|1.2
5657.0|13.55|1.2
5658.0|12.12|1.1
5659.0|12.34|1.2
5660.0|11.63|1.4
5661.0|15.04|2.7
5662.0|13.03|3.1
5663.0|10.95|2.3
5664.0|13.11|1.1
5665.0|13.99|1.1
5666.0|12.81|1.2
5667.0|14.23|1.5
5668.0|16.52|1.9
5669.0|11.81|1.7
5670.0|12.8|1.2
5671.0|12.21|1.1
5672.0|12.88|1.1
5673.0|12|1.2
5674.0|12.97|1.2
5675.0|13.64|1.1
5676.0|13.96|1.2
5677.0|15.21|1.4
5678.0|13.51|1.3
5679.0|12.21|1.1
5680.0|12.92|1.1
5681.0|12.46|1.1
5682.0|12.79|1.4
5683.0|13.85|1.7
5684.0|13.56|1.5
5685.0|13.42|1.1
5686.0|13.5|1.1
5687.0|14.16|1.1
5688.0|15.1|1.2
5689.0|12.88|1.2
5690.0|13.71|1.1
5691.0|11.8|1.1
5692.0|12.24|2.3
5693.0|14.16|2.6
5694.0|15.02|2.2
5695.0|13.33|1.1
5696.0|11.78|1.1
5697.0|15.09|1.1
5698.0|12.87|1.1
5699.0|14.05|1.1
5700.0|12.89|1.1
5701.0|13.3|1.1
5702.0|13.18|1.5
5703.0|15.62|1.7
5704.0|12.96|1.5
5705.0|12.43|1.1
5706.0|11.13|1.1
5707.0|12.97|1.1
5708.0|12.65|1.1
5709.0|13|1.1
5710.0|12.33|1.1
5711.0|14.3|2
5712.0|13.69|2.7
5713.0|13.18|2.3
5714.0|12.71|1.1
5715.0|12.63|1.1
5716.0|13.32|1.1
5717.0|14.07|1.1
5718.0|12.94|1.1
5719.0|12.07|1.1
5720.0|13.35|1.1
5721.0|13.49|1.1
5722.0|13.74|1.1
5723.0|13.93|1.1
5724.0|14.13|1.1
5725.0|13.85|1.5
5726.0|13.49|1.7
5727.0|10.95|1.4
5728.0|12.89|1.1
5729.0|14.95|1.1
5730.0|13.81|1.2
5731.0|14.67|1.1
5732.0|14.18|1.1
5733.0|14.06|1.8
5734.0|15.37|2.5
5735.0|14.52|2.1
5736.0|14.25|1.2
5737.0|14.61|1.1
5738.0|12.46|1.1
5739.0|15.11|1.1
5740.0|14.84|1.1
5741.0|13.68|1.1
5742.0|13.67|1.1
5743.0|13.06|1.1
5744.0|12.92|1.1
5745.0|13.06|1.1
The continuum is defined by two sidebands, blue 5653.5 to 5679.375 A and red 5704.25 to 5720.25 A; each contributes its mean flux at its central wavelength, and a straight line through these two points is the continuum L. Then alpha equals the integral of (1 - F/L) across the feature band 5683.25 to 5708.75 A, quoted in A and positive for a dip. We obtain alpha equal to -0.7 A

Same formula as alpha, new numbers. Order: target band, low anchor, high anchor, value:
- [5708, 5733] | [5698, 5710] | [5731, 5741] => 0.60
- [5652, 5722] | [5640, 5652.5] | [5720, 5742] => 2.50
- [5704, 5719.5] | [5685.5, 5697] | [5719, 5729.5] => 0.63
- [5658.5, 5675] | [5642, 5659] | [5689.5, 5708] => 0.47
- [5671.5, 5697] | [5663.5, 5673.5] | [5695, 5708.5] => -0.31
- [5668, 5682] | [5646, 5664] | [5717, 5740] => 0.30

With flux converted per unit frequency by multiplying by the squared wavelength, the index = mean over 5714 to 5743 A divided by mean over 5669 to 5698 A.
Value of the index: 1.05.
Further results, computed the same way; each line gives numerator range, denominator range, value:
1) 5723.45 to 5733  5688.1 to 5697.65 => 1.03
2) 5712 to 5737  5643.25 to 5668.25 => 1.05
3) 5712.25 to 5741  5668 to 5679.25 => 1.06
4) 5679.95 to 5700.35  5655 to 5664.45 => 1.07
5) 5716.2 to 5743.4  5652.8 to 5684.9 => 1.07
